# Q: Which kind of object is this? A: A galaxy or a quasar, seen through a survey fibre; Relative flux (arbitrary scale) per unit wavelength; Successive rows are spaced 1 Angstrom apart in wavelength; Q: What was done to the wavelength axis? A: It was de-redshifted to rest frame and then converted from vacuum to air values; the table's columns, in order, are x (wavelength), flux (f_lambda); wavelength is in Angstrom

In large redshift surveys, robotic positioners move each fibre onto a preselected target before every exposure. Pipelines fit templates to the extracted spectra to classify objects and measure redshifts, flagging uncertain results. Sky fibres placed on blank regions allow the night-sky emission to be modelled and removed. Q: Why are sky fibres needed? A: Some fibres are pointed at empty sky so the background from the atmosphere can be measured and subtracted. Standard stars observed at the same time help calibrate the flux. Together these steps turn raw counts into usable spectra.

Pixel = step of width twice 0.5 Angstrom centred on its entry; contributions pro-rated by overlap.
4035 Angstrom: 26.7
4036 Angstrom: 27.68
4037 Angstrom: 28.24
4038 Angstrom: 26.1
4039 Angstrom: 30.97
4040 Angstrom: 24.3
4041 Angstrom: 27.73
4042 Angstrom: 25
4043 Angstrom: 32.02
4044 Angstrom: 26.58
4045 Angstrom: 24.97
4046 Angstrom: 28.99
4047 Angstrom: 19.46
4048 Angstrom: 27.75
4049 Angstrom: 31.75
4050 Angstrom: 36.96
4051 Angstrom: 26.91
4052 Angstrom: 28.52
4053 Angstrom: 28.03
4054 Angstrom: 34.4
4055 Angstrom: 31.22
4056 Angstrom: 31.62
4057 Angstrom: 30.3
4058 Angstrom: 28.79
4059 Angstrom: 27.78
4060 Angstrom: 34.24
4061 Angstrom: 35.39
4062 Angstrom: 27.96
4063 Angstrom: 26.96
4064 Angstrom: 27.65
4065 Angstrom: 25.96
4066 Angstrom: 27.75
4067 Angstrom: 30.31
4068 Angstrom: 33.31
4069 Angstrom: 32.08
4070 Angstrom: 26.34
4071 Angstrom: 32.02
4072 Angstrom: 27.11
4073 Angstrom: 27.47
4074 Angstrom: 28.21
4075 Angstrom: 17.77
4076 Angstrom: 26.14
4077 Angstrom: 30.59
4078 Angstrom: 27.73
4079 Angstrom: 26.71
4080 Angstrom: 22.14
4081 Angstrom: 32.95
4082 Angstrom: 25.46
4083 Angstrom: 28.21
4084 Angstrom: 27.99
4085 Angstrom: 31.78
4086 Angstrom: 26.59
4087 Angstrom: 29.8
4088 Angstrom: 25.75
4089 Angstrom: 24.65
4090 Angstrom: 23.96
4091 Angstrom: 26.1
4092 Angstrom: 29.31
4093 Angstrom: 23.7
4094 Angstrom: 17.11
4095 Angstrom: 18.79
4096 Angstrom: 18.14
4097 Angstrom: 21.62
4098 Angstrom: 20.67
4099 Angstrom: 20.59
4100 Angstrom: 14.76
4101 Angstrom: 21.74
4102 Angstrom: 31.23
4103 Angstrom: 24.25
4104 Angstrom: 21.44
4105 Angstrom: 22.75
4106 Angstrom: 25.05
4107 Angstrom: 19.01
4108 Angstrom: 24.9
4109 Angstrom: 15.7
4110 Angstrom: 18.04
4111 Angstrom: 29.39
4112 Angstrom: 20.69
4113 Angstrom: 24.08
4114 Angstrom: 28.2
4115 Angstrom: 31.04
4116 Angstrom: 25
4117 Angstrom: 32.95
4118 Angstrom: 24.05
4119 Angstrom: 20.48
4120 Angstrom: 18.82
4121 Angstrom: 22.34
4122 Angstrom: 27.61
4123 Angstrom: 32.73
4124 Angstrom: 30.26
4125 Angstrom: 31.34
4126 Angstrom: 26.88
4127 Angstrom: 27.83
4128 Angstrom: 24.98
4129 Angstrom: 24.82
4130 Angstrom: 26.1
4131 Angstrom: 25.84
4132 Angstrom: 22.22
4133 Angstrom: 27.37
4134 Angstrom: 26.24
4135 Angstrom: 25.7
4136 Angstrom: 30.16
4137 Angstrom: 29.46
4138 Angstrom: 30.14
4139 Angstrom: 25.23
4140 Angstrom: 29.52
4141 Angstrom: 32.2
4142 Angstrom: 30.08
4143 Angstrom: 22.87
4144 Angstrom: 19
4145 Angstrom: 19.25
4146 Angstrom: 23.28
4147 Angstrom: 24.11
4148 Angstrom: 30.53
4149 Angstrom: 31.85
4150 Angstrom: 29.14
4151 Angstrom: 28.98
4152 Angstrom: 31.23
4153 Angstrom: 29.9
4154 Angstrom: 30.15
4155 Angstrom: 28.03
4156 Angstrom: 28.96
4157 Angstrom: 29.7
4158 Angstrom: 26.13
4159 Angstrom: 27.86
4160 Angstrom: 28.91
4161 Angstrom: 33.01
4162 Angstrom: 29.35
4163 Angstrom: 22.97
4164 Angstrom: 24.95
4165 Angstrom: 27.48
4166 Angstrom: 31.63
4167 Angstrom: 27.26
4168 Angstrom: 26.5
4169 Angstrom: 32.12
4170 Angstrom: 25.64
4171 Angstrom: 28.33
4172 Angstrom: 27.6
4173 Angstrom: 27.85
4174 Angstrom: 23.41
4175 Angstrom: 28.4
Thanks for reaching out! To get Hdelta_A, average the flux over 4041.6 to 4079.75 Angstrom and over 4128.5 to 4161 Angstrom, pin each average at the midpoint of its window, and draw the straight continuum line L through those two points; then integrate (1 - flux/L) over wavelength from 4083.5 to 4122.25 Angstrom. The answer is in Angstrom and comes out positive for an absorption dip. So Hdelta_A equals 5.9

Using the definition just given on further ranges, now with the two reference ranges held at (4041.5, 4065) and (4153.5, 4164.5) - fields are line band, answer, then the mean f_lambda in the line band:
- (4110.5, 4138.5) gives 1.8 Angstrom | 26.7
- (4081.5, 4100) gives 3.0 Angstrom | 24.2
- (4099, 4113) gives 3.2 Angstrom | 22.2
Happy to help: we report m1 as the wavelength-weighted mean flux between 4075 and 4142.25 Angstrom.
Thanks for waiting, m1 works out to 25.4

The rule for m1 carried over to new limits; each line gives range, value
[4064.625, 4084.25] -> 27.8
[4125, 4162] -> 27.5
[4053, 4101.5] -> 26.8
